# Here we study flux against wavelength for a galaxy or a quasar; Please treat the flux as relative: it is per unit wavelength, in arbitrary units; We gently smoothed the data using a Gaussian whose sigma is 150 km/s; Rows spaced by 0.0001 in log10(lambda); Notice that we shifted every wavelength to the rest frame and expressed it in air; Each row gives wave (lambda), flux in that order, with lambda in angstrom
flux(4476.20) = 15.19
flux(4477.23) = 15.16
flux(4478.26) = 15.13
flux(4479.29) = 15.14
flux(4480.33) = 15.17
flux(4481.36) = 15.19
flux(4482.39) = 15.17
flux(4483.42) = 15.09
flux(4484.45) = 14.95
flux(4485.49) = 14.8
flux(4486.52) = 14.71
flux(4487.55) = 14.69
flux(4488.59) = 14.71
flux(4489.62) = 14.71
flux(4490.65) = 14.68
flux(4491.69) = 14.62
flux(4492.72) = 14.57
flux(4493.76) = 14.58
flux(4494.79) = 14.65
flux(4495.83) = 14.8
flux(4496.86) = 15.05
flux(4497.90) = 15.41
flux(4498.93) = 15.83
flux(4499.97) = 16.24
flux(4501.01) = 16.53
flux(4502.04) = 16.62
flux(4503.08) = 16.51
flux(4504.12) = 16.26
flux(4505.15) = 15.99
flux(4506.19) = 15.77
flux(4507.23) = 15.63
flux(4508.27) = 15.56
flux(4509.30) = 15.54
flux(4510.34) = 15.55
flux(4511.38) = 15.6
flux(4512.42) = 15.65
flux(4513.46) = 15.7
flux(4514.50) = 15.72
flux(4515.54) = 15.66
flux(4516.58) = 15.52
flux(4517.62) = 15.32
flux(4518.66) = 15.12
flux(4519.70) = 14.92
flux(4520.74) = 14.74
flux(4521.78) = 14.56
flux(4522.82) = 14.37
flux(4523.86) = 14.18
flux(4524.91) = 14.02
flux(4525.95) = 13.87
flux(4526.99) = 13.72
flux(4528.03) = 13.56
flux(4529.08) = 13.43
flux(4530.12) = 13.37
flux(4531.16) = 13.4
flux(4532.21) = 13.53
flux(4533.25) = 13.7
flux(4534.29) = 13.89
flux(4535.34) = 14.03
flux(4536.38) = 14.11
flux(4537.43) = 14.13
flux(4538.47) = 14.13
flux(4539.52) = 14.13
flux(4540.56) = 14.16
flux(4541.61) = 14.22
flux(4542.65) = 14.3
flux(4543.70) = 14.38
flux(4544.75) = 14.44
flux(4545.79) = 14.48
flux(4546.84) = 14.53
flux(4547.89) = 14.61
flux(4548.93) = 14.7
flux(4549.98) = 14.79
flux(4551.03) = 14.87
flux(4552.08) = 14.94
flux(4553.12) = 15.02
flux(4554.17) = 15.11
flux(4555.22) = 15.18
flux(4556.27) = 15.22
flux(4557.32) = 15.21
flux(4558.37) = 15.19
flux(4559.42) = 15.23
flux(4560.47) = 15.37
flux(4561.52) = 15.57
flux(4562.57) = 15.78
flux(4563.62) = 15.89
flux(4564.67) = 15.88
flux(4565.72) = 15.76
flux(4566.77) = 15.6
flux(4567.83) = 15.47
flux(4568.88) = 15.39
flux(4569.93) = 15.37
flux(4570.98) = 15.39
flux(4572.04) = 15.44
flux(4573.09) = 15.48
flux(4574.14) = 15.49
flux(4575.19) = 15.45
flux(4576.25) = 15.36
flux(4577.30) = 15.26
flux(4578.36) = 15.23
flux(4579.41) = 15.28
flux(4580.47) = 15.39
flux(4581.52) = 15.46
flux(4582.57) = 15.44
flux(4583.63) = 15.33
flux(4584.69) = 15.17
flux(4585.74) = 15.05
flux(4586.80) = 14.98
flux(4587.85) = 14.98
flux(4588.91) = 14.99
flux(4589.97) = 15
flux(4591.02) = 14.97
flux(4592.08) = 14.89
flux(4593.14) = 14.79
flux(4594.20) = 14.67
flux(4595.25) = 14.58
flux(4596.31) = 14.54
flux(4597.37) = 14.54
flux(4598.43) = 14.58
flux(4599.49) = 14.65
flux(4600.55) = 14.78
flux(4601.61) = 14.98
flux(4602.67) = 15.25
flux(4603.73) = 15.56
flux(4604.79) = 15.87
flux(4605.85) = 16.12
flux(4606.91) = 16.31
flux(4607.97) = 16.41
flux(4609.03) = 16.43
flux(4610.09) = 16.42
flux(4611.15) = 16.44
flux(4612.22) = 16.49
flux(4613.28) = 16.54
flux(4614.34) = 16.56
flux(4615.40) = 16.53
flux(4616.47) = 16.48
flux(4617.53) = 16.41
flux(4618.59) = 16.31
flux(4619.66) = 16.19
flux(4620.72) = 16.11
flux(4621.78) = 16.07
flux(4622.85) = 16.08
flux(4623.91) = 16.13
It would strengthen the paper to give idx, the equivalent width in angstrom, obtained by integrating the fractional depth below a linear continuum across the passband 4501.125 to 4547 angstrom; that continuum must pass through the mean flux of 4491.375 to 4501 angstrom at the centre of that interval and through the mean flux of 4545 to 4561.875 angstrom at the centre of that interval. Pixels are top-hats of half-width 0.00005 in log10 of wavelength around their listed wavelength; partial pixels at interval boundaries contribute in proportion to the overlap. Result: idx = 1.0 angstrom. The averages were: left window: 15.2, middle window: 14.7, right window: 15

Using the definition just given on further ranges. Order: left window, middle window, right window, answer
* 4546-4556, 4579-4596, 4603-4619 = 0.7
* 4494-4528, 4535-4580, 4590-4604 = 0.1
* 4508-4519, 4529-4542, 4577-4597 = 1.3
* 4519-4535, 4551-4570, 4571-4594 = -0.9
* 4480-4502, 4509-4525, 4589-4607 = -0.1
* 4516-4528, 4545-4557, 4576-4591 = 0.0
